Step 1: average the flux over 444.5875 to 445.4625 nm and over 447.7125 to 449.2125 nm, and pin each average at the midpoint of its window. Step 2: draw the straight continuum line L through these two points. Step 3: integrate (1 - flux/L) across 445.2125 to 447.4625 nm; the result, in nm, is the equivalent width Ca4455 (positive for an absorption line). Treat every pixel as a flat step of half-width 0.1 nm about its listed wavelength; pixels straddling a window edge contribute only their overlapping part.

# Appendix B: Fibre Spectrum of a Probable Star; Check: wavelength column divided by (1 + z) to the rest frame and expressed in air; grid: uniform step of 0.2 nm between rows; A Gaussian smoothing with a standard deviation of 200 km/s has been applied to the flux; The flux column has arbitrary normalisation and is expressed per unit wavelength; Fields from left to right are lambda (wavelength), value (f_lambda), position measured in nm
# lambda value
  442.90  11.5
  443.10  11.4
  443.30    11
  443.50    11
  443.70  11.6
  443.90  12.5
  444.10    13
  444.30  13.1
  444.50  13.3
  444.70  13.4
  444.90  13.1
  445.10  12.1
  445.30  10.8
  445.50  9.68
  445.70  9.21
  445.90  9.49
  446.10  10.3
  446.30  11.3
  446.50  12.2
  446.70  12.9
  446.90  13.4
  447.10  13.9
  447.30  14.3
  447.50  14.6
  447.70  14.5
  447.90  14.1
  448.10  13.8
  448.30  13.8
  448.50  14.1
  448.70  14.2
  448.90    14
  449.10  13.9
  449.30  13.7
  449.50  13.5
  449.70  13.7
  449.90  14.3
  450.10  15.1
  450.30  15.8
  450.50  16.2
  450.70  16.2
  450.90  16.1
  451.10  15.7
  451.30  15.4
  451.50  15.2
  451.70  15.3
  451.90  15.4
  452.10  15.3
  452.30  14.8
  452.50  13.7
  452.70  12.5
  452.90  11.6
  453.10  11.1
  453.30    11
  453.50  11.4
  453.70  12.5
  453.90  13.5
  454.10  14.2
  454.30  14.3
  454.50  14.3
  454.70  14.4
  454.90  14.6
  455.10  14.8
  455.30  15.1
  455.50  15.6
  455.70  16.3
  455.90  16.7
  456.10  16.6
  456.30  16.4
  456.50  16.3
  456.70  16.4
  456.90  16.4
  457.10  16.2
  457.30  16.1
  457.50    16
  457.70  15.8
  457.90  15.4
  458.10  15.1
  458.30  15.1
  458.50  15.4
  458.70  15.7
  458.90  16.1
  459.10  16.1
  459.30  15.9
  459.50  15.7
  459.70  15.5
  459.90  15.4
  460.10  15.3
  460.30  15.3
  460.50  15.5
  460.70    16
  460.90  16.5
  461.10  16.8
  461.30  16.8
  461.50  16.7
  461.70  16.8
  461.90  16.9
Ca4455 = 0.216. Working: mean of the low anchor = 12.2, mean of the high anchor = 14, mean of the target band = 11.7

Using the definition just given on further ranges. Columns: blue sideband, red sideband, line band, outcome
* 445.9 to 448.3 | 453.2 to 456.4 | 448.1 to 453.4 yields -0.21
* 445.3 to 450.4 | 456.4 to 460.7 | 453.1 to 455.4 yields 0.18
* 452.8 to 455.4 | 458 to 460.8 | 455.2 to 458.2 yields -0.34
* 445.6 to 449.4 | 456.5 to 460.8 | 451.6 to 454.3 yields 0.20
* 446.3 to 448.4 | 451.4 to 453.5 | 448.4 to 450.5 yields -0.12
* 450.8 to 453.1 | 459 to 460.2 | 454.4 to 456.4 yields -0.06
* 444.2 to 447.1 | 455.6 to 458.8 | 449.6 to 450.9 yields -0.17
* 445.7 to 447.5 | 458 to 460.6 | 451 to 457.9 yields -0.23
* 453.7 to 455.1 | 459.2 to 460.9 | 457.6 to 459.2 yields -0.04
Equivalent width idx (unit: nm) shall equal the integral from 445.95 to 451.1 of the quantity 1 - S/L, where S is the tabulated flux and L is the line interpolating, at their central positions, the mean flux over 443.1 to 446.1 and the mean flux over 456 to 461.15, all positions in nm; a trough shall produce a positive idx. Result -0.464 nm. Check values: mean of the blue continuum 11.6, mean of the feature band 14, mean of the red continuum 15.9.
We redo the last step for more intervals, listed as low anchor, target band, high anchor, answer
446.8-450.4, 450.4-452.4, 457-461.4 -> -0.134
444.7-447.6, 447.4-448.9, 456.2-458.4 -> -0.171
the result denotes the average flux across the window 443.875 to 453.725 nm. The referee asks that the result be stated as 13.4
